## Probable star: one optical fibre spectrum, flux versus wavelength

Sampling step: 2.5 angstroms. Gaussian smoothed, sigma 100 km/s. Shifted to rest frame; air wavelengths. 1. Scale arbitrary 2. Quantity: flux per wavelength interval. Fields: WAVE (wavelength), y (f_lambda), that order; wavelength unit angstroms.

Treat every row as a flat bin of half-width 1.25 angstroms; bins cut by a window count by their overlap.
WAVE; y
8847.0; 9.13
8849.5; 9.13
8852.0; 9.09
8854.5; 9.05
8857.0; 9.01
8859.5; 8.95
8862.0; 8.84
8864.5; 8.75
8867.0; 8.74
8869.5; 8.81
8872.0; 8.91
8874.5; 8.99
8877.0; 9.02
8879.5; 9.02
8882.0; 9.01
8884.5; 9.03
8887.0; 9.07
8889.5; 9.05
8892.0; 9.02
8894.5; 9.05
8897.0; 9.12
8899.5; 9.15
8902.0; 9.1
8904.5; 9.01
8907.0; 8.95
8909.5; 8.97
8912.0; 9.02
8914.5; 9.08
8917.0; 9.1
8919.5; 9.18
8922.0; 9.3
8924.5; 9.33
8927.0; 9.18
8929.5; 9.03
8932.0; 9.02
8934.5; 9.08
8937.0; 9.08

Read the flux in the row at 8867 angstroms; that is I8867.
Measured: 8.74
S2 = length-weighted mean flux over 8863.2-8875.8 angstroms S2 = 8.84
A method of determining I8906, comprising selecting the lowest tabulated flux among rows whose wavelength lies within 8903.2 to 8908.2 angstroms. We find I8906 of 8.95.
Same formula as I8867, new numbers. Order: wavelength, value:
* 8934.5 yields 9.08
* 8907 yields 8.95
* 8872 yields 8.91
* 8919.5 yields 9.18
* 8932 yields 9.02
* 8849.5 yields 9.13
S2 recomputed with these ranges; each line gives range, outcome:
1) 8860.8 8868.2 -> 8.78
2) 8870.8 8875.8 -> 8.95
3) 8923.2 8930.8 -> 9.18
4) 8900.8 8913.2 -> 9.01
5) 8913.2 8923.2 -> 9.16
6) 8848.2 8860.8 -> 9.05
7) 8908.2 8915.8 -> 9.02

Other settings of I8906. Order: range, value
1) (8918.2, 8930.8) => 9.03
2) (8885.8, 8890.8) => 9.05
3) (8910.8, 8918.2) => 9.02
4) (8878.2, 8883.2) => 9.01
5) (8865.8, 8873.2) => 8.74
